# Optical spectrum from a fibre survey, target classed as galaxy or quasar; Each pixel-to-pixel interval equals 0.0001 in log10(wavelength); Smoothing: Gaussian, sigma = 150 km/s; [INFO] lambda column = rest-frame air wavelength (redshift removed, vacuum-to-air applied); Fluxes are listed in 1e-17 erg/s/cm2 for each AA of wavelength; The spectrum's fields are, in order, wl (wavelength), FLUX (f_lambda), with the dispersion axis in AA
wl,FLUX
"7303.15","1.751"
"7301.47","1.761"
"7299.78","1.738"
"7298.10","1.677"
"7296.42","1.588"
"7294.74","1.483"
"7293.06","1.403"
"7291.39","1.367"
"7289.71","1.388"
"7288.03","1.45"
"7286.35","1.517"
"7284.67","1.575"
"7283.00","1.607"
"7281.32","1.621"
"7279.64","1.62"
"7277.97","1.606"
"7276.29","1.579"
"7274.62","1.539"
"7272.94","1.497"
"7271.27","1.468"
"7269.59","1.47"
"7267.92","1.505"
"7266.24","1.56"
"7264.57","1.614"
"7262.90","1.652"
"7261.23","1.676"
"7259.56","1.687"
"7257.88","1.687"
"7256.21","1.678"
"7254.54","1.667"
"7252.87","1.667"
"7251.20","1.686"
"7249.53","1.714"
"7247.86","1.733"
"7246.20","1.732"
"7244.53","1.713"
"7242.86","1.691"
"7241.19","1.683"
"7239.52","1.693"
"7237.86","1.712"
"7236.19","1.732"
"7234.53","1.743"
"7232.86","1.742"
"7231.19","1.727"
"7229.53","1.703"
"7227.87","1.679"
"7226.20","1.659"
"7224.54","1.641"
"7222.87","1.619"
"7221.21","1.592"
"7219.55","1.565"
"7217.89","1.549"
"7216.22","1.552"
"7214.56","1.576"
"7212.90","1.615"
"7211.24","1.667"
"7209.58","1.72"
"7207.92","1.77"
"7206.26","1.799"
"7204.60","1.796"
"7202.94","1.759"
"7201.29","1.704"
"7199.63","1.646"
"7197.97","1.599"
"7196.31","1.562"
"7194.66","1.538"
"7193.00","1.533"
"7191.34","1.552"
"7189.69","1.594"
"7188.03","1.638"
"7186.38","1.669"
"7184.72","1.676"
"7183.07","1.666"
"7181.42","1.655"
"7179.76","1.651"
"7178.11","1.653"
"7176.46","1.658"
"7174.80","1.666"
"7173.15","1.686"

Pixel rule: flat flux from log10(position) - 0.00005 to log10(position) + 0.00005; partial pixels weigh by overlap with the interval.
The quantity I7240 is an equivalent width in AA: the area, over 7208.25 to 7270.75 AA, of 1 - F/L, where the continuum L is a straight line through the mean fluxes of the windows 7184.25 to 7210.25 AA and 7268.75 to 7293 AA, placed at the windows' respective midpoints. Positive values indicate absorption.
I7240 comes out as -2.7 AA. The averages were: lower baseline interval 1.66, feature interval 1.66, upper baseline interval 1.52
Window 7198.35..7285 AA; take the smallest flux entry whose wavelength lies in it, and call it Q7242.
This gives 1.468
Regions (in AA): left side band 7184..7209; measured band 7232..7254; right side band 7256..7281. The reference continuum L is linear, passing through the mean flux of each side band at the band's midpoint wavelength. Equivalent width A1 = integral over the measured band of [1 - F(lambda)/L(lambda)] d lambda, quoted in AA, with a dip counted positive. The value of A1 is -1.3 AA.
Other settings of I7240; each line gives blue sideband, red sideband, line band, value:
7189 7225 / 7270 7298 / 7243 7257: -1.13 AA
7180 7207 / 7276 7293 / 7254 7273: -0.55 AA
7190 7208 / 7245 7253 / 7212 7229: 0.73 AA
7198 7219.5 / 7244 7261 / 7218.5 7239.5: 0.09 AA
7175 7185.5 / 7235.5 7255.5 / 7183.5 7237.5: 0.81 AA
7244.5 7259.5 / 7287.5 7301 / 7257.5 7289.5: 0.72 AA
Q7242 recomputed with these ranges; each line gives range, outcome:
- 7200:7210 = 1.704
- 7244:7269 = 1.505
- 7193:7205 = 1.533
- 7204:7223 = 1.549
